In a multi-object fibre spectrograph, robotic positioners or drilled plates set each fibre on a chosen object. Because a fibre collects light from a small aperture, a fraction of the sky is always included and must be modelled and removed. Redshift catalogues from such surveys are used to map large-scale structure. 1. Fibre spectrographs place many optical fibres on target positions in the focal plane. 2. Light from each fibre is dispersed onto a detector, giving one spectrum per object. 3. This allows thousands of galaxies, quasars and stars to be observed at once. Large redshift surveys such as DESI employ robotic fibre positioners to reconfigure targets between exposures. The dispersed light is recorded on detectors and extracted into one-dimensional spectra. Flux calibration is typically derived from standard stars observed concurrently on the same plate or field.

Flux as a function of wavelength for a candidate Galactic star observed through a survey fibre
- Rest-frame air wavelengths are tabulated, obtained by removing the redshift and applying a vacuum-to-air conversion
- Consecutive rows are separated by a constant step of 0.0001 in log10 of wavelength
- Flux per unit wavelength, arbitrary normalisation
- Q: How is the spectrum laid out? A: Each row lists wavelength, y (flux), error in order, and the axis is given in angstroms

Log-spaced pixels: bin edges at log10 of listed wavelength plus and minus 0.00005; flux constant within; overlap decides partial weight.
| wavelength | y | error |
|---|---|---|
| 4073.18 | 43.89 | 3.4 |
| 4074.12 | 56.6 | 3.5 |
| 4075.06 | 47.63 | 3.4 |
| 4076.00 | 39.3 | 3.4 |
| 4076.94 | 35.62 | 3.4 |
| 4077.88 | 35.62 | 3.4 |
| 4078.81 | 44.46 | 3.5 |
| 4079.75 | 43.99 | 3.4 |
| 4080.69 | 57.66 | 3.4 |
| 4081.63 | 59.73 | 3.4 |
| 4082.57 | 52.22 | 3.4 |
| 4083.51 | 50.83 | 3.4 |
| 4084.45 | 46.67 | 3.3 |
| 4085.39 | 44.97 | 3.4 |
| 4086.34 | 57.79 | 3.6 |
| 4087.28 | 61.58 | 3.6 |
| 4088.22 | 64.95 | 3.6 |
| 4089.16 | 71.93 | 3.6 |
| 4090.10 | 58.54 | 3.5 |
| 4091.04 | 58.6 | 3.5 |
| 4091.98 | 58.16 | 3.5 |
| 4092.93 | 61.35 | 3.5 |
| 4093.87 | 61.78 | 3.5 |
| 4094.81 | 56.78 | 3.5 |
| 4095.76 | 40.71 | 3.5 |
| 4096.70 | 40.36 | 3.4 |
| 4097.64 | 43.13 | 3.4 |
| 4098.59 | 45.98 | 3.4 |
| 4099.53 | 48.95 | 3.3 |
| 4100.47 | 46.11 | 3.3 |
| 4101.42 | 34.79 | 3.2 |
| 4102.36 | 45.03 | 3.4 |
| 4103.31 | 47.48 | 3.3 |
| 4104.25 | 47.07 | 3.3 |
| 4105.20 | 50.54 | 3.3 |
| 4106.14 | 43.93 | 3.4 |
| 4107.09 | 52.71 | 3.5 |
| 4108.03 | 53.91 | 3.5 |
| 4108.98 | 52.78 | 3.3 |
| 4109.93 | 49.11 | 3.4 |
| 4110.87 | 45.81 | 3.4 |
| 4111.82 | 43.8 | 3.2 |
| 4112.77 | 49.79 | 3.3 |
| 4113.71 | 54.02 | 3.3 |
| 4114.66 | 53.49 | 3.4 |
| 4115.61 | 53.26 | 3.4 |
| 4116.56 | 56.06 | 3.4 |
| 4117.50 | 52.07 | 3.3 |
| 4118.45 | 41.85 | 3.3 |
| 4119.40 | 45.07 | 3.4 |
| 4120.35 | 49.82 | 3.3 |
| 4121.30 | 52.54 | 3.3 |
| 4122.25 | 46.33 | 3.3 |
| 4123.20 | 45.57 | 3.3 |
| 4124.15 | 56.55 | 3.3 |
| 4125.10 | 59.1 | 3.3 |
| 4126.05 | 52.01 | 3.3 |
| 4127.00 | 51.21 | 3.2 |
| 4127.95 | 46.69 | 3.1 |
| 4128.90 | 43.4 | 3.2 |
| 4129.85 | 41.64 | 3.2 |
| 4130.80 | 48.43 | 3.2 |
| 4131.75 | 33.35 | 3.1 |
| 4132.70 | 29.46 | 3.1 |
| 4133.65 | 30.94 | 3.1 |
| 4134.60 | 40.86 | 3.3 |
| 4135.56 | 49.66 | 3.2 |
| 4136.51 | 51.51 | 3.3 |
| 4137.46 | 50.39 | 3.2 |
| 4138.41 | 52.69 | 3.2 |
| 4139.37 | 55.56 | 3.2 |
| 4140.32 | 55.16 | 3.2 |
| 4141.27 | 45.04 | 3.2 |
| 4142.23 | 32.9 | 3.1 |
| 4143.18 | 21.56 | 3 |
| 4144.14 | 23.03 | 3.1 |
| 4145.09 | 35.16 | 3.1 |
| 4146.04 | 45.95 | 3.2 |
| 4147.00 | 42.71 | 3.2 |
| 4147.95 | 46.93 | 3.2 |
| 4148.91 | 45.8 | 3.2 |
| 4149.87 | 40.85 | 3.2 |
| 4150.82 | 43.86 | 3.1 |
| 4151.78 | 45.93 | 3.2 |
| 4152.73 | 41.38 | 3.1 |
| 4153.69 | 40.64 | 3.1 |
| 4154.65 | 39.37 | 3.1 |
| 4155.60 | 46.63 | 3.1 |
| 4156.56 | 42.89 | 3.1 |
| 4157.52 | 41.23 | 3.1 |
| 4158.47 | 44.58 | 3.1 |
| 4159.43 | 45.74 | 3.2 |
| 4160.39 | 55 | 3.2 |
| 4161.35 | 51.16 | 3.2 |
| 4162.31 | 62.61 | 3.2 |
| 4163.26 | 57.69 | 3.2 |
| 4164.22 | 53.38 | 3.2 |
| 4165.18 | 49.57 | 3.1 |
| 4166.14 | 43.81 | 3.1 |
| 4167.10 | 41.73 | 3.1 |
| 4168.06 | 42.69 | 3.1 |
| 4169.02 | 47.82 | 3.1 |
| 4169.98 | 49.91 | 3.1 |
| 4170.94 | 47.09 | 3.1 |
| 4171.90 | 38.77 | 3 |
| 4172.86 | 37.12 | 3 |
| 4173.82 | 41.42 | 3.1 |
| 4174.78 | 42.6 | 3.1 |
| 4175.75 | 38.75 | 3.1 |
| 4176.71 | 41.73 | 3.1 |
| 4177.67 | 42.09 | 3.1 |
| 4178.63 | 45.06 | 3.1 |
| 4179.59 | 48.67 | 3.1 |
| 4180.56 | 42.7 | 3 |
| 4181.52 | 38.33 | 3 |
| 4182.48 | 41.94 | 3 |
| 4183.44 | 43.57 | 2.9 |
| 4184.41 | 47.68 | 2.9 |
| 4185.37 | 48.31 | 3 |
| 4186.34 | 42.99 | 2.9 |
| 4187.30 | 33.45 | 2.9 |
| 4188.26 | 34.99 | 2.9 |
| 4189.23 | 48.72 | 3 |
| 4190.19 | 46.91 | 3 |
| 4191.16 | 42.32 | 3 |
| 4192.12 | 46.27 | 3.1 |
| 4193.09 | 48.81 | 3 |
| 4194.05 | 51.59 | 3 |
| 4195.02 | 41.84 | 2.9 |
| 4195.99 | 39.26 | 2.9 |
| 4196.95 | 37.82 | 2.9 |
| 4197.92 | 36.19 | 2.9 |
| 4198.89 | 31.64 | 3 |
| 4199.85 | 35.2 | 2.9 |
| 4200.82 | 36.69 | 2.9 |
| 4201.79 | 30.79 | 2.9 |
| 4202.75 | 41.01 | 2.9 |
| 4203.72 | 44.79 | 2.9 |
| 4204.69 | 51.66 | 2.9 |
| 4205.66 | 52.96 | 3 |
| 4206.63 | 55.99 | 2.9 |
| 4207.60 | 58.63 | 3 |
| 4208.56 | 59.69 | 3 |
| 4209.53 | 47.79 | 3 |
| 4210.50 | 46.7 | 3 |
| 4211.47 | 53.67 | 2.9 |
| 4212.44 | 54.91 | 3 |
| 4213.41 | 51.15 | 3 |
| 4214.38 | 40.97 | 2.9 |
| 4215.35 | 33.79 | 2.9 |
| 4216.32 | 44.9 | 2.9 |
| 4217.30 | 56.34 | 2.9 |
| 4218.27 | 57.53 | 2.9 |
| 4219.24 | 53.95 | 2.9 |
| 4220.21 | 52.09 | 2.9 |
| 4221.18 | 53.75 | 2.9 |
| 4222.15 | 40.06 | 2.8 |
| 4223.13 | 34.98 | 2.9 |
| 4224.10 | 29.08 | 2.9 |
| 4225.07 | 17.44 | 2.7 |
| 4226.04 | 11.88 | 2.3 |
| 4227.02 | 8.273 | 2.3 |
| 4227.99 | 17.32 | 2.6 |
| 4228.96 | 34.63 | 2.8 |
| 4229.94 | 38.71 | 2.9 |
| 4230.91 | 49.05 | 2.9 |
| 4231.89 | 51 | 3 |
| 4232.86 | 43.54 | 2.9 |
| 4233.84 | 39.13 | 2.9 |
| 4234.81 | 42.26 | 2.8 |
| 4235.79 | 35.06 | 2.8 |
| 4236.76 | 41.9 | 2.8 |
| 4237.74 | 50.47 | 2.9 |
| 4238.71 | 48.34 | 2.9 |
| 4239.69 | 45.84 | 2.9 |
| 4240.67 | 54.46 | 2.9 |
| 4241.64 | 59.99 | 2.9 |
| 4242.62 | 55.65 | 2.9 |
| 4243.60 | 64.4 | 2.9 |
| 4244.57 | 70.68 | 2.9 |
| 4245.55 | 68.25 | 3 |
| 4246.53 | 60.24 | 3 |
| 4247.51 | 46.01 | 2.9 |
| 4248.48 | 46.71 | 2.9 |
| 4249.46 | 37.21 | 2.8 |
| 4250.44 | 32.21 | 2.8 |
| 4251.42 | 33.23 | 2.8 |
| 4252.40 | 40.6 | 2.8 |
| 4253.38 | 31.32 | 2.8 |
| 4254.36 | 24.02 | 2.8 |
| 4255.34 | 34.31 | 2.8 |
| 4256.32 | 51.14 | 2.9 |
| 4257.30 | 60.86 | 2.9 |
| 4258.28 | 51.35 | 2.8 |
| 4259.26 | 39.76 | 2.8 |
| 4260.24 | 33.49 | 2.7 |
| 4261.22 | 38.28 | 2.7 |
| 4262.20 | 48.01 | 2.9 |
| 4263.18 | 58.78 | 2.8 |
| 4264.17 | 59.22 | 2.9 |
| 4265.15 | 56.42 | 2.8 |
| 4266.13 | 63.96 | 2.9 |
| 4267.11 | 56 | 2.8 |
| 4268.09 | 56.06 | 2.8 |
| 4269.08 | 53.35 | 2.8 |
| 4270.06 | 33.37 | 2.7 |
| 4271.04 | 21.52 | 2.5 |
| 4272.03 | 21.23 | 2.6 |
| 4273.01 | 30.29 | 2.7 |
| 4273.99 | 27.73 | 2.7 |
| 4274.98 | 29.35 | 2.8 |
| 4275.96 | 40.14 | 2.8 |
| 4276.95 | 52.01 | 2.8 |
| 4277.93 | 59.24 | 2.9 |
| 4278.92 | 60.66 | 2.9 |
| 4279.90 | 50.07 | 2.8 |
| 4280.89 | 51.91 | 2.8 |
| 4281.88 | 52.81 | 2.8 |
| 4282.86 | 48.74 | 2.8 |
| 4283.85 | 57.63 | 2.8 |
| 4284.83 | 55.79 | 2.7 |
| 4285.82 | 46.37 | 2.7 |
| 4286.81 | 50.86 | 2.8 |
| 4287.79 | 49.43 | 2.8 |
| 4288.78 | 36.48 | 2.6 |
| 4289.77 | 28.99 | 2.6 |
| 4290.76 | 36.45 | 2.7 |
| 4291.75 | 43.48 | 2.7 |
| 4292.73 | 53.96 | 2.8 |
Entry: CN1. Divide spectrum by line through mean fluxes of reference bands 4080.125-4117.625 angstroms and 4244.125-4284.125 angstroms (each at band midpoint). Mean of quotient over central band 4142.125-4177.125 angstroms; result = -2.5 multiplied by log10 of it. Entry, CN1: 0.14 mag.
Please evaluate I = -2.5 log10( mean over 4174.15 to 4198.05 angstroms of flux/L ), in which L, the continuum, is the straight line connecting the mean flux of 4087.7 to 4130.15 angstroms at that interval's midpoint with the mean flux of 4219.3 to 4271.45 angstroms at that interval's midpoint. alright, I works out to 0.09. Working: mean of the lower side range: 50.6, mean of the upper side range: 44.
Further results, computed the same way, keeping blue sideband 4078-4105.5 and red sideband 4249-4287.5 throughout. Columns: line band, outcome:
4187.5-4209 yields 0.08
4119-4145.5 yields 0.13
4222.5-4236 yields 0.39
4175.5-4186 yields 0.11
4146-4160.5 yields 0.12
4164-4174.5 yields 0.09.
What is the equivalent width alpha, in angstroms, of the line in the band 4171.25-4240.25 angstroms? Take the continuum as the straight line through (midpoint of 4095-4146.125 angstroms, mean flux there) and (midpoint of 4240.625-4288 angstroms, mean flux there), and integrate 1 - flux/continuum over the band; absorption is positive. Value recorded 6.4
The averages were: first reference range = 46.1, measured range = 42.5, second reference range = 47.4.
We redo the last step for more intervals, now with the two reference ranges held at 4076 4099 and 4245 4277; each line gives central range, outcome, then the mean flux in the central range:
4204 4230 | 1.54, 43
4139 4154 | 2.37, 41.3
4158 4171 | -0.37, 49.5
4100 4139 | 2.17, 47.6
